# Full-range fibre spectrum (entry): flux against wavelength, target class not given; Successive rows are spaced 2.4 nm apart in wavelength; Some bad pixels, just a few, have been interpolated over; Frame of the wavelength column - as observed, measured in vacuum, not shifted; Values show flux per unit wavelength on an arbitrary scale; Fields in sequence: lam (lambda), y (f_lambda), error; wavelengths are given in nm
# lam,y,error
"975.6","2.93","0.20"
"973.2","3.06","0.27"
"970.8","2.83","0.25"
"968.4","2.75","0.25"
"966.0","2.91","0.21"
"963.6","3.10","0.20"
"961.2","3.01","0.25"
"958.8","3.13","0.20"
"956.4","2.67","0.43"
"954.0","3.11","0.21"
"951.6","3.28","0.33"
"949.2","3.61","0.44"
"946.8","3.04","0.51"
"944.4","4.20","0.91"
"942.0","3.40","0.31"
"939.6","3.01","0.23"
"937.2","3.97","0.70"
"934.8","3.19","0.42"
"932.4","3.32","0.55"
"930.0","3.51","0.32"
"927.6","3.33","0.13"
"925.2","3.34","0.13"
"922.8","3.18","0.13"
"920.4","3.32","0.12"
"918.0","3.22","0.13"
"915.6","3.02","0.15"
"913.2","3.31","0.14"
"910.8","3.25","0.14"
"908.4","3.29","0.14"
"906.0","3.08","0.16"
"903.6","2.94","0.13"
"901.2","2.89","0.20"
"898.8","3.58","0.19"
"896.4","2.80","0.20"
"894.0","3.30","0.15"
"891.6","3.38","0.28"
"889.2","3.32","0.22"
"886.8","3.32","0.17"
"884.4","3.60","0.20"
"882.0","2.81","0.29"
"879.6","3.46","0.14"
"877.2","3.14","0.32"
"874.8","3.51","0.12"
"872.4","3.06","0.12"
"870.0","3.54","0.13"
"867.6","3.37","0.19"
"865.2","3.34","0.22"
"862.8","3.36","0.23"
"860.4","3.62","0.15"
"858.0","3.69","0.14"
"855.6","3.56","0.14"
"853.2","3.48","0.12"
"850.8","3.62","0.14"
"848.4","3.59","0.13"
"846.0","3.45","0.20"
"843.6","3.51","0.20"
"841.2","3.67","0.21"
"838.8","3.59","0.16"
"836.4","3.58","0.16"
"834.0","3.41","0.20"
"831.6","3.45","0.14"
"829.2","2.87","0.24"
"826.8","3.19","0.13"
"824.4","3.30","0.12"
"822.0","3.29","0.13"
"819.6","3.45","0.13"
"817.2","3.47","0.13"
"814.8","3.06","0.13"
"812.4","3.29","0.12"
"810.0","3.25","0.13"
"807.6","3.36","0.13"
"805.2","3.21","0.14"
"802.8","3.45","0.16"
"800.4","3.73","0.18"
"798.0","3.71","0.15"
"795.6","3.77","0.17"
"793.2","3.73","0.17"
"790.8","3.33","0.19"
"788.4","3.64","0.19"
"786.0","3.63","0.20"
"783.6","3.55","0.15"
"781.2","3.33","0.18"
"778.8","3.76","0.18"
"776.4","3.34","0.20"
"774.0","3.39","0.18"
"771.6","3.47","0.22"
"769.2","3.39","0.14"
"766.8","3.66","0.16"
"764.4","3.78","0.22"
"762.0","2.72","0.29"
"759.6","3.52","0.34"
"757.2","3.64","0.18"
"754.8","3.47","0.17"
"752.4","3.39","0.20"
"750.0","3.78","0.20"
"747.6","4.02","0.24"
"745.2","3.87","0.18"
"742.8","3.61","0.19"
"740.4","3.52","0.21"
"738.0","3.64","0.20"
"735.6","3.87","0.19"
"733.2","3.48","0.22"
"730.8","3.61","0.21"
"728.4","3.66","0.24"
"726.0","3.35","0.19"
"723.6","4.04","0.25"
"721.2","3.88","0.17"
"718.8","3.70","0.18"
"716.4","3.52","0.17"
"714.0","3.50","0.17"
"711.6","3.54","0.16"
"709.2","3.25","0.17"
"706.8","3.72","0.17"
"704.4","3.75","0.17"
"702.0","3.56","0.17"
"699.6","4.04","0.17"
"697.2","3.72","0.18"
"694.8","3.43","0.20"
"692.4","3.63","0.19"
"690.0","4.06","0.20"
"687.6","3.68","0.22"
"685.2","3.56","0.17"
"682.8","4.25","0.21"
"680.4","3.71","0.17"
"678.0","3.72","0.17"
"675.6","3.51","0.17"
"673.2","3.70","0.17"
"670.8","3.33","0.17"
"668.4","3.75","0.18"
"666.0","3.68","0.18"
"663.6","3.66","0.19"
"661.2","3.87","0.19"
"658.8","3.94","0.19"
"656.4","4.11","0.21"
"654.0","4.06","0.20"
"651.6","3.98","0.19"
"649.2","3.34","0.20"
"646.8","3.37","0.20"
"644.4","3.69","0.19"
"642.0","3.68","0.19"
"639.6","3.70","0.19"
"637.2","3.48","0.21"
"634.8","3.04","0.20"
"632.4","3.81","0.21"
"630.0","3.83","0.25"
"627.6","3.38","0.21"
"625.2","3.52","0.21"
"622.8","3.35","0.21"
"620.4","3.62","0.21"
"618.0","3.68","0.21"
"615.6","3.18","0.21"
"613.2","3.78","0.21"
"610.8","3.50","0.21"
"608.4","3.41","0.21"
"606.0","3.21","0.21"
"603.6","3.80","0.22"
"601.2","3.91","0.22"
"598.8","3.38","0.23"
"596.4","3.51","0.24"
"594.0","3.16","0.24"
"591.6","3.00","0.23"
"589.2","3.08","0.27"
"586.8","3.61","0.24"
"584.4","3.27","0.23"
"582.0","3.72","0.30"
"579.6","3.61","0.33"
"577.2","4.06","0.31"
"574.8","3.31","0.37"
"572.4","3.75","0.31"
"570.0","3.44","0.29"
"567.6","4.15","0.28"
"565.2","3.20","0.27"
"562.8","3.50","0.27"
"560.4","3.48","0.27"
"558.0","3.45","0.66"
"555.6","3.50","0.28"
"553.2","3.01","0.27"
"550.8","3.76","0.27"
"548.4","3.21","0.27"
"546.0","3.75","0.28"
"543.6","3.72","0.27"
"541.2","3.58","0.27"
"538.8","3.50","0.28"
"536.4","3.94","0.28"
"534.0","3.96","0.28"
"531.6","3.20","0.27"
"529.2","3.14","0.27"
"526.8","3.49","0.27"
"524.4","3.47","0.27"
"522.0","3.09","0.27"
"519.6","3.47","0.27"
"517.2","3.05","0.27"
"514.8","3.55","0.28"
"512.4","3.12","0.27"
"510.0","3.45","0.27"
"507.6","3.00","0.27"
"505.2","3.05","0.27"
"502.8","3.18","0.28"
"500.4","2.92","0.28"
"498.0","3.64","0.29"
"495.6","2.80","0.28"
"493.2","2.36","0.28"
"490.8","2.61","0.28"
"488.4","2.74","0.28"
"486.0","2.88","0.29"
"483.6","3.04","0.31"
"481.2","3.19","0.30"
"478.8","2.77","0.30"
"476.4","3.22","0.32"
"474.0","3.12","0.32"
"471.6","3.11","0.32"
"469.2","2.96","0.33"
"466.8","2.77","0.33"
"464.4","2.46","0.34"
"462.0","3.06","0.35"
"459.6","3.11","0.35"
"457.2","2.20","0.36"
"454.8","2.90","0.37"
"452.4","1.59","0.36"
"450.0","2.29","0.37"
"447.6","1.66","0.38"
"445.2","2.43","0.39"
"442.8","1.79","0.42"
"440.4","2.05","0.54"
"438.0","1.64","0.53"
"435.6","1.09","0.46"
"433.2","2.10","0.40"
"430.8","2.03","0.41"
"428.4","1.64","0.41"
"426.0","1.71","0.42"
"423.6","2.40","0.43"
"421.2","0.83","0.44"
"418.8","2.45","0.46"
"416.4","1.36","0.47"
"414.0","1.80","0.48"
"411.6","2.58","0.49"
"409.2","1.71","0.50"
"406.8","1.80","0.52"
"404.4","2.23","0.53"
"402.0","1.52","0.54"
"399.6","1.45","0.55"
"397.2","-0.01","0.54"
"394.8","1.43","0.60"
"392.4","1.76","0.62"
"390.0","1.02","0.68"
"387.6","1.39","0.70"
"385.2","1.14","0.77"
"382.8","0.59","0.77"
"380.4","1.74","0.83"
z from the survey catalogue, 0.14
